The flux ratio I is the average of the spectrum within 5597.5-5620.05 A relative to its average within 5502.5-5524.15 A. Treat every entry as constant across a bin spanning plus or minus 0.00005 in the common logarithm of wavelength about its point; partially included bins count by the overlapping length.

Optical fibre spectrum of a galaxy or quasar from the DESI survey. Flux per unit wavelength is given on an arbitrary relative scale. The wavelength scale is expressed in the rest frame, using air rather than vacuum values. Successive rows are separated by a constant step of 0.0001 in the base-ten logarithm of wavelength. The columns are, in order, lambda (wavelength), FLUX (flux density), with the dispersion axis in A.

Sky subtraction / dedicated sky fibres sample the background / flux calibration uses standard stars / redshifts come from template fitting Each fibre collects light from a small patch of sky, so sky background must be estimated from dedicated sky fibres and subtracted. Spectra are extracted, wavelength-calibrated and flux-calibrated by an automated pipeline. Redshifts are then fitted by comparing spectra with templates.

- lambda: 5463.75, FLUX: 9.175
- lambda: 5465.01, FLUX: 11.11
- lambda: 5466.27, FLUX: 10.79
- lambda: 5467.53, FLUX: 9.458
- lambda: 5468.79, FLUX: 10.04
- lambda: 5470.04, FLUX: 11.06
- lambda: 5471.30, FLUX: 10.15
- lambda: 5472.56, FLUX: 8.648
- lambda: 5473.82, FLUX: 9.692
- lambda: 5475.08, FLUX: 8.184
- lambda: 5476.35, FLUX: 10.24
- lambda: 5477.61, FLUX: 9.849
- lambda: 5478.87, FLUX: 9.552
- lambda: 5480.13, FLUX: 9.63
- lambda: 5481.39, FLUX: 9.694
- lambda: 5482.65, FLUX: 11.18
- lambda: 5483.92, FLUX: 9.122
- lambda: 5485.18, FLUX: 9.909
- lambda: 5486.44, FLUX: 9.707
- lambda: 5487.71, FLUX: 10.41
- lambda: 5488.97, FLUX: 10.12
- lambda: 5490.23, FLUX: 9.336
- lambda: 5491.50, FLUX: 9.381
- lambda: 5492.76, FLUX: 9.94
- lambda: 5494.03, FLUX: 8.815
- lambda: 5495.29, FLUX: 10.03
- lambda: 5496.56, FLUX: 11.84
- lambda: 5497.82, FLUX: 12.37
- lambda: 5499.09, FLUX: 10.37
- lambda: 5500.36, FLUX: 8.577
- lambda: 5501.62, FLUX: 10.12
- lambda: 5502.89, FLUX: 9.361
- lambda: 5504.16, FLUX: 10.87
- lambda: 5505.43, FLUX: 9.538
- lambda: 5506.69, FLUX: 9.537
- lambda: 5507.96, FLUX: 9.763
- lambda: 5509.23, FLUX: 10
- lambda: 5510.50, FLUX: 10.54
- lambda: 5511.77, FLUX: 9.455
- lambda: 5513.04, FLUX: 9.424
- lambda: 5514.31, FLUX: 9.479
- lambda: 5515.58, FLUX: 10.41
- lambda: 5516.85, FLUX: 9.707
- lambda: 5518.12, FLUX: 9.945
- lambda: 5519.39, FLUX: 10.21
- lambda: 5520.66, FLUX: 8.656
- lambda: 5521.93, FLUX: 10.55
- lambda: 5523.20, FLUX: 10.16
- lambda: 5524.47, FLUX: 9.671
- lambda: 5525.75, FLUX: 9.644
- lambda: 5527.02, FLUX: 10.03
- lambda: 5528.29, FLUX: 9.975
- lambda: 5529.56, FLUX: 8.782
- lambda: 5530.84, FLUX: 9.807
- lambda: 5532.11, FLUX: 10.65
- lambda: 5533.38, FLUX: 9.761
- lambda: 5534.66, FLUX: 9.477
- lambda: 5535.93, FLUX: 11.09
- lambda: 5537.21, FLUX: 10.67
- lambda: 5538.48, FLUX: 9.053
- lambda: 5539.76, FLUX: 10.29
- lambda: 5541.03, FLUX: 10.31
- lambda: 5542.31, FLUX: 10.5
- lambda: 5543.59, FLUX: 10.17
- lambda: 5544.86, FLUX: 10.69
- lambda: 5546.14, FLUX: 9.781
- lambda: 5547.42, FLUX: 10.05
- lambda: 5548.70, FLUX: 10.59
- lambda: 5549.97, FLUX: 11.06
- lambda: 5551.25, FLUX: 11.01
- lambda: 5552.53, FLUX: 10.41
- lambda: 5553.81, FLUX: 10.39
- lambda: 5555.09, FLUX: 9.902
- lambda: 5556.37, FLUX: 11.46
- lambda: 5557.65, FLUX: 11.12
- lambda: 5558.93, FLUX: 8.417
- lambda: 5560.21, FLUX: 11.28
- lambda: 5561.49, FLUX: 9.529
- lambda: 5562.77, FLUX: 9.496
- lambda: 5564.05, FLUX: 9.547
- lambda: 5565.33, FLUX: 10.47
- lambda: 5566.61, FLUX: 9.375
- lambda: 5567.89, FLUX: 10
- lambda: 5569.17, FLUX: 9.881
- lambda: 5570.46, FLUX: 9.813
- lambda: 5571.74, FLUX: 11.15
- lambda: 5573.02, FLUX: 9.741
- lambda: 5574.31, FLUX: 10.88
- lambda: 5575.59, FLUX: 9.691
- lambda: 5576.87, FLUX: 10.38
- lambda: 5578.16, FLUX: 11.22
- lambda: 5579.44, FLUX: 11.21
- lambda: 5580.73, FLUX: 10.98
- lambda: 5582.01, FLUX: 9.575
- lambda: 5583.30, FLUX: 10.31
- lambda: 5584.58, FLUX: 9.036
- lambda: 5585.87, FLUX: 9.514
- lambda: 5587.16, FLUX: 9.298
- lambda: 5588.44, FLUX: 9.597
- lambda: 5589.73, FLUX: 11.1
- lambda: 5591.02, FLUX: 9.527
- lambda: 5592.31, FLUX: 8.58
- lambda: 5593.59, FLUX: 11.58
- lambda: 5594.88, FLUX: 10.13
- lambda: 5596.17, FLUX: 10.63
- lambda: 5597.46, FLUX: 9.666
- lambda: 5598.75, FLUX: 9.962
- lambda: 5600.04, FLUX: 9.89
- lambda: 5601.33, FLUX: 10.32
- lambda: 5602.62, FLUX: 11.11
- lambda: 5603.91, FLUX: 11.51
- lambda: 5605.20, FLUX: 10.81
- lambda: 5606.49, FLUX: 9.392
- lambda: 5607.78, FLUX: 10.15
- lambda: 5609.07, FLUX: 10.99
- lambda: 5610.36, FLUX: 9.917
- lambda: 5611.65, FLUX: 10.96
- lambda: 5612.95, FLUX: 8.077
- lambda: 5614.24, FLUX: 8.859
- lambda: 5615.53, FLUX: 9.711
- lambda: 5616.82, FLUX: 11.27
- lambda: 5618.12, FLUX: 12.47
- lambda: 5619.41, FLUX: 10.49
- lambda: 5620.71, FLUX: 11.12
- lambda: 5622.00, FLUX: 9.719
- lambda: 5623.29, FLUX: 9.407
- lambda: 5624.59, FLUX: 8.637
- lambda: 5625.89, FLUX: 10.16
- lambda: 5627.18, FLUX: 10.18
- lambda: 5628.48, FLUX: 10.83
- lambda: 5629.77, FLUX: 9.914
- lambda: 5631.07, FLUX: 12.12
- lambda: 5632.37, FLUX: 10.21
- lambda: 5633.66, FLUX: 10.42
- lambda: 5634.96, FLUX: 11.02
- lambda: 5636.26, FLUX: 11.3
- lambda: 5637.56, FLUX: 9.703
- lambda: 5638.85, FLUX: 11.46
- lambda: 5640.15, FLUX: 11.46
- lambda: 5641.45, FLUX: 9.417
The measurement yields 1.05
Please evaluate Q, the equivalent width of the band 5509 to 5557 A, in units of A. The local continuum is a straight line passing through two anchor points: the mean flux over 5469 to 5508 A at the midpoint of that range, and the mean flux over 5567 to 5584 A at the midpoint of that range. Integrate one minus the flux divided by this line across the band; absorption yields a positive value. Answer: 0.18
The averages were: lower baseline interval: 9.91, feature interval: 10.1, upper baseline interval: 10.4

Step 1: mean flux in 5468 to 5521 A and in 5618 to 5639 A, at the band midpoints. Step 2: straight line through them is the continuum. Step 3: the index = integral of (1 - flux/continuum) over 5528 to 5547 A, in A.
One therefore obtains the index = 0.0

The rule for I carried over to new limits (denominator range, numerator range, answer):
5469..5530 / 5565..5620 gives 1.03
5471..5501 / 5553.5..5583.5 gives 1.04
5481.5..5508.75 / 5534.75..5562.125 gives 1.03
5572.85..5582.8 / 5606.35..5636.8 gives 0.98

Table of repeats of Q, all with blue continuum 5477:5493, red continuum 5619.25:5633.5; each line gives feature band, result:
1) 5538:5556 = -0.6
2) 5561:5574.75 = 0.1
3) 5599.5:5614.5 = 0.0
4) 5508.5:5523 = 0.1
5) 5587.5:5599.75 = 0.1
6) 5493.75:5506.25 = -0.4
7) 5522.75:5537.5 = 0.0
